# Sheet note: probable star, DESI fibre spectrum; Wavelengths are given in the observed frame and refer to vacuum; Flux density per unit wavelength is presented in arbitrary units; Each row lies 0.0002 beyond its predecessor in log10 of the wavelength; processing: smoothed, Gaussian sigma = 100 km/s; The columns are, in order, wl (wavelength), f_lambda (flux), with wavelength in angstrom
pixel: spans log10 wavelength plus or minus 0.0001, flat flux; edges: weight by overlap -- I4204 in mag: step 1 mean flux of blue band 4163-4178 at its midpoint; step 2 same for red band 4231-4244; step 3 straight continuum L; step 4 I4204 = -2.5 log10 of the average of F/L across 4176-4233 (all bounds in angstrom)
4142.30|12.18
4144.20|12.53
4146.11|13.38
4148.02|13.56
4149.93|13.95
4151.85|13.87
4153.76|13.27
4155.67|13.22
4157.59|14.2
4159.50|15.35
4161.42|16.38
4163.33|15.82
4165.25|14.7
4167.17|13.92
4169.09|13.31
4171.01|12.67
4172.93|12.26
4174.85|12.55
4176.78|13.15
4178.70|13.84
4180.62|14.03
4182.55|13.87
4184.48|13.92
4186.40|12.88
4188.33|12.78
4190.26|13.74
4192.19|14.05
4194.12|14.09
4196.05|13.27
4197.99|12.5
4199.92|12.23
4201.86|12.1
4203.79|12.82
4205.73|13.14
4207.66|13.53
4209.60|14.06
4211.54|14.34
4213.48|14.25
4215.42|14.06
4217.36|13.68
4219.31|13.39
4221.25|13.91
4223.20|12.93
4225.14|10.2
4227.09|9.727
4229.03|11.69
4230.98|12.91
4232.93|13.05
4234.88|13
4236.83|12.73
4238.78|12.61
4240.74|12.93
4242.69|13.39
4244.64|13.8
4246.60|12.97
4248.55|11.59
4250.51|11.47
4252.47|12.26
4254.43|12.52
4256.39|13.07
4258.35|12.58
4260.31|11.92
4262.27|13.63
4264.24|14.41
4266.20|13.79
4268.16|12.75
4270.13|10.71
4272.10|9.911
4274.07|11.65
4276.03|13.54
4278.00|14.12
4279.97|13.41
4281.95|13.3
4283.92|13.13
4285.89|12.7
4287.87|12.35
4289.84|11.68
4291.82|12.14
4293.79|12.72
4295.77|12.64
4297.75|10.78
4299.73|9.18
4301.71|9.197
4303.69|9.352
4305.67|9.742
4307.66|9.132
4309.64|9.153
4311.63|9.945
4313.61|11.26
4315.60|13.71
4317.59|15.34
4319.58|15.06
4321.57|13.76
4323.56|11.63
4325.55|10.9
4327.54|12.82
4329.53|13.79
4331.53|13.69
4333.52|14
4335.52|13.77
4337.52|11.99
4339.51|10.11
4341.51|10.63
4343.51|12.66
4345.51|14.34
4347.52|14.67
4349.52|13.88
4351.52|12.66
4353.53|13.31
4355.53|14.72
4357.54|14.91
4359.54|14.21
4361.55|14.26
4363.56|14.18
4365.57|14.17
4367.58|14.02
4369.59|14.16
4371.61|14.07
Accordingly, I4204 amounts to 0.01 mag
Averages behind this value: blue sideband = 13.5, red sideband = 13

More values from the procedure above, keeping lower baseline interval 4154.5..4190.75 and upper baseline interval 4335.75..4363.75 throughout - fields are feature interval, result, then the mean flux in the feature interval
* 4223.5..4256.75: 0.11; 12.3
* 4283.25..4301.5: 0.15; 11.8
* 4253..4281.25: 0.07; 12.7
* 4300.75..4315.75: 0.32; 9.99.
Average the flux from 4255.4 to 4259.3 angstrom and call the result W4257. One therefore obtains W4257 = 12.8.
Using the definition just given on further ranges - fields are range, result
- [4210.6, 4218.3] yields 14.1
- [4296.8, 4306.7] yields 9.64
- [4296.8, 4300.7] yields 9.97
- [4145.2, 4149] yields 13.5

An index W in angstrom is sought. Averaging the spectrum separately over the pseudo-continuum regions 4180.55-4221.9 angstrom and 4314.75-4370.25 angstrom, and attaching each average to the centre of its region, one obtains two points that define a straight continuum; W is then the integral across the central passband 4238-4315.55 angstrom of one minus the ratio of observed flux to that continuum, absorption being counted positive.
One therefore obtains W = 8.47 angstrom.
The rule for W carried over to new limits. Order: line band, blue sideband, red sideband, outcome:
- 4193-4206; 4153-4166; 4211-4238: 0.7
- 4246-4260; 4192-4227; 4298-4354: 0.5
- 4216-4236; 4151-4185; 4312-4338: 1.7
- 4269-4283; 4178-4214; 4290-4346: 0.0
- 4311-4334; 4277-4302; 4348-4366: 0.1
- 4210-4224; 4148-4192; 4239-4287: -0.6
